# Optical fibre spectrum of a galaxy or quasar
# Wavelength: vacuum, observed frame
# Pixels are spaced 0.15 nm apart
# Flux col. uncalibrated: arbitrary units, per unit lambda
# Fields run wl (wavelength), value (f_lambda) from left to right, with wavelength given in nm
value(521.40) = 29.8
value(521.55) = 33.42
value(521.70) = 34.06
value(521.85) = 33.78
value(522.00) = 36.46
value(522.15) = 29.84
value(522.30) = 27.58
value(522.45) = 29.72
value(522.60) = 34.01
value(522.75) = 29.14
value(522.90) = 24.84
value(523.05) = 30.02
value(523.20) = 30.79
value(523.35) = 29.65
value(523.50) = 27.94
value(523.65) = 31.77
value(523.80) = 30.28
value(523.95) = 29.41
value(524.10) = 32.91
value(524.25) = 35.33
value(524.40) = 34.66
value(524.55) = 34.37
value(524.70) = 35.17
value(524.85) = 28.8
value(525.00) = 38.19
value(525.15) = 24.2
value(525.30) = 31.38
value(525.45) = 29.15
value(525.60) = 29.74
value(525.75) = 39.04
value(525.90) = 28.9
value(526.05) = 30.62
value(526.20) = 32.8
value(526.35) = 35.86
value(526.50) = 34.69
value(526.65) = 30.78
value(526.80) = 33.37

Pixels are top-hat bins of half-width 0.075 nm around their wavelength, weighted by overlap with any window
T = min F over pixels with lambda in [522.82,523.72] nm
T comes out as 24.84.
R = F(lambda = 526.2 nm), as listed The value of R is 32.8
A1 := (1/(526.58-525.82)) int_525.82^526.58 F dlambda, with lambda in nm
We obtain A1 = 32.6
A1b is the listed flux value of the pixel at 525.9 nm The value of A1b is 28.9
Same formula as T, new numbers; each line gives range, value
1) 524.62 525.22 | 24.2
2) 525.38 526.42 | 28.9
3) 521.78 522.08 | 33.78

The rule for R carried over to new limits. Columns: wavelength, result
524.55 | 34.37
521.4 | 29.8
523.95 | 29.41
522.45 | 29.72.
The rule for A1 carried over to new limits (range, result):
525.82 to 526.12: 29.9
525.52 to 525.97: 32.6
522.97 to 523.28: 30.3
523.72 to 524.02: 29.9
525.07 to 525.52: 28.3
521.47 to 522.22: 33.5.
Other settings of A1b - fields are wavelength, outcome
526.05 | 30.62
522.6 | 34.01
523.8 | 30.28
